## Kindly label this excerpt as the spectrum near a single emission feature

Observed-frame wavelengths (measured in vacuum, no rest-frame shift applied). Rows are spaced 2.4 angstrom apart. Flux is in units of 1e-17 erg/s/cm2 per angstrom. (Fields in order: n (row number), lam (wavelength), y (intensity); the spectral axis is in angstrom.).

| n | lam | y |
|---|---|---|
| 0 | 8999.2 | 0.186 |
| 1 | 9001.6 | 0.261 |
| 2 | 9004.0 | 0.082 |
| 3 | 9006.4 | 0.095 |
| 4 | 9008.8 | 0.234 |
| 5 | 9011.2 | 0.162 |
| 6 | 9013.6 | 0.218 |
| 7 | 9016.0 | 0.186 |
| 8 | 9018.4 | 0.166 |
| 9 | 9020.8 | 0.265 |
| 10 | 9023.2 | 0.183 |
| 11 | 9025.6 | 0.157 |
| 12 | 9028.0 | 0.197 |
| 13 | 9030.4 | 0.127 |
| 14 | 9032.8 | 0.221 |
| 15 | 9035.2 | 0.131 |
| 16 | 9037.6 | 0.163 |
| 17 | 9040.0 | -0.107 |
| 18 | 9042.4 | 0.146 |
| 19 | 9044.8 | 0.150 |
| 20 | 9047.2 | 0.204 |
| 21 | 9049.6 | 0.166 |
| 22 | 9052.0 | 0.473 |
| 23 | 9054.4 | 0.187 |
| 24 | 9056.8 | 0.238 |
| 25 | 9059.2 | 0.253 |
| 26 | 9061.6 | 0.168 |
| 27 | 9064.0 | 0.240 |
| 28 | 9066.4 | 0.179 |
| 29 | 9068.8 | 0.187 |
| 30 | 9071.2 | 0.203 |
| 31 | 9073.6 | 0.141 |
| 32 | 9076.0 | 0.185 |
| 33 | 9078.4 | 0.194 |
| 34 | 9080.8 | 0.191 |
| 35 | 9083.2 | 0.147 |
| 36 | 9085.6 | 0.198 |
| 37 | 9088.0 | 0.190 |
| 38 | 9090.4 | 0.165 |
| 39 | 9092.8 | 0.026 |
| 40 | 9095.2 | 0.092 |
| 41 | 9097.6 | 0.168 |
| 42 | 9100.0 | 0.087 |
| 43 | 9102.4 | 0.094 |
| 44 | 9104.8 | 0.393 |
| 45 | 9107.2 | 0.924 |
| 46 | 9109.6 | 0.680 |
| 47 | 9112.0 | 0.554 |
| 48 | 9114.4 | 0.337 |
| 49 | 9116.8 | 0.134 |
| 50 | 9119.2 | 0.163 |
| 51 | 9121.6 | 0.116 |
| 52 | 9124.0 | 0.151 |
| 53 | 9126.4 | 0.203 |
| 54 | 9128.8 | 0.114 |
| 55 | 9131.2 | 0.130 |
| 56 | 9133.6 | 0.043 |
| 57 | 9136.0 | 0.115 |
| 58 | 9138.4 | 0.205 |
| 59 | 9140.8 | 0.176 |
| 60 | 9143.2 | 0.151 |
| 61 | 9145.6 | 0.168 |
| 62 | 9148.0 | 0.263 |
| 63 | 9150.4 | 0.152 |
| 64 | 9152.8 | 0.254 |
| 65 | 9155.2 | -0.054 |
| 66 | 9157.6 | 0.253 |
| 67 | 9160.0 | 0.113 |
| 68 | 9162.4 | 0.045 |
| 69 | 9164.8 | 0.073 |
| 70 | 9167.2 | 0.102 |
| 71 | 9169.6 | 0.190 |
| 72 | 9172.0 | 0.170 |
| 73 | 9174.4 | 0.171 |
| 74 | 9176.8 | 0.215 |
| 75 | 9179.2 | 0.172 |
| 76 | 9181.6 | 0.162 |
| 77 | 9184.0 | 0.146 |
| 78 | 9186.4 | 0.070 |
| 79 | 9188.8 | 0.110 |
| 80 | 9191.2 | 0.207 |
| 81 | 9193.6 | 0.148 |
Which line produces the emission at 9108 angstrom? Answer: Hbeta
